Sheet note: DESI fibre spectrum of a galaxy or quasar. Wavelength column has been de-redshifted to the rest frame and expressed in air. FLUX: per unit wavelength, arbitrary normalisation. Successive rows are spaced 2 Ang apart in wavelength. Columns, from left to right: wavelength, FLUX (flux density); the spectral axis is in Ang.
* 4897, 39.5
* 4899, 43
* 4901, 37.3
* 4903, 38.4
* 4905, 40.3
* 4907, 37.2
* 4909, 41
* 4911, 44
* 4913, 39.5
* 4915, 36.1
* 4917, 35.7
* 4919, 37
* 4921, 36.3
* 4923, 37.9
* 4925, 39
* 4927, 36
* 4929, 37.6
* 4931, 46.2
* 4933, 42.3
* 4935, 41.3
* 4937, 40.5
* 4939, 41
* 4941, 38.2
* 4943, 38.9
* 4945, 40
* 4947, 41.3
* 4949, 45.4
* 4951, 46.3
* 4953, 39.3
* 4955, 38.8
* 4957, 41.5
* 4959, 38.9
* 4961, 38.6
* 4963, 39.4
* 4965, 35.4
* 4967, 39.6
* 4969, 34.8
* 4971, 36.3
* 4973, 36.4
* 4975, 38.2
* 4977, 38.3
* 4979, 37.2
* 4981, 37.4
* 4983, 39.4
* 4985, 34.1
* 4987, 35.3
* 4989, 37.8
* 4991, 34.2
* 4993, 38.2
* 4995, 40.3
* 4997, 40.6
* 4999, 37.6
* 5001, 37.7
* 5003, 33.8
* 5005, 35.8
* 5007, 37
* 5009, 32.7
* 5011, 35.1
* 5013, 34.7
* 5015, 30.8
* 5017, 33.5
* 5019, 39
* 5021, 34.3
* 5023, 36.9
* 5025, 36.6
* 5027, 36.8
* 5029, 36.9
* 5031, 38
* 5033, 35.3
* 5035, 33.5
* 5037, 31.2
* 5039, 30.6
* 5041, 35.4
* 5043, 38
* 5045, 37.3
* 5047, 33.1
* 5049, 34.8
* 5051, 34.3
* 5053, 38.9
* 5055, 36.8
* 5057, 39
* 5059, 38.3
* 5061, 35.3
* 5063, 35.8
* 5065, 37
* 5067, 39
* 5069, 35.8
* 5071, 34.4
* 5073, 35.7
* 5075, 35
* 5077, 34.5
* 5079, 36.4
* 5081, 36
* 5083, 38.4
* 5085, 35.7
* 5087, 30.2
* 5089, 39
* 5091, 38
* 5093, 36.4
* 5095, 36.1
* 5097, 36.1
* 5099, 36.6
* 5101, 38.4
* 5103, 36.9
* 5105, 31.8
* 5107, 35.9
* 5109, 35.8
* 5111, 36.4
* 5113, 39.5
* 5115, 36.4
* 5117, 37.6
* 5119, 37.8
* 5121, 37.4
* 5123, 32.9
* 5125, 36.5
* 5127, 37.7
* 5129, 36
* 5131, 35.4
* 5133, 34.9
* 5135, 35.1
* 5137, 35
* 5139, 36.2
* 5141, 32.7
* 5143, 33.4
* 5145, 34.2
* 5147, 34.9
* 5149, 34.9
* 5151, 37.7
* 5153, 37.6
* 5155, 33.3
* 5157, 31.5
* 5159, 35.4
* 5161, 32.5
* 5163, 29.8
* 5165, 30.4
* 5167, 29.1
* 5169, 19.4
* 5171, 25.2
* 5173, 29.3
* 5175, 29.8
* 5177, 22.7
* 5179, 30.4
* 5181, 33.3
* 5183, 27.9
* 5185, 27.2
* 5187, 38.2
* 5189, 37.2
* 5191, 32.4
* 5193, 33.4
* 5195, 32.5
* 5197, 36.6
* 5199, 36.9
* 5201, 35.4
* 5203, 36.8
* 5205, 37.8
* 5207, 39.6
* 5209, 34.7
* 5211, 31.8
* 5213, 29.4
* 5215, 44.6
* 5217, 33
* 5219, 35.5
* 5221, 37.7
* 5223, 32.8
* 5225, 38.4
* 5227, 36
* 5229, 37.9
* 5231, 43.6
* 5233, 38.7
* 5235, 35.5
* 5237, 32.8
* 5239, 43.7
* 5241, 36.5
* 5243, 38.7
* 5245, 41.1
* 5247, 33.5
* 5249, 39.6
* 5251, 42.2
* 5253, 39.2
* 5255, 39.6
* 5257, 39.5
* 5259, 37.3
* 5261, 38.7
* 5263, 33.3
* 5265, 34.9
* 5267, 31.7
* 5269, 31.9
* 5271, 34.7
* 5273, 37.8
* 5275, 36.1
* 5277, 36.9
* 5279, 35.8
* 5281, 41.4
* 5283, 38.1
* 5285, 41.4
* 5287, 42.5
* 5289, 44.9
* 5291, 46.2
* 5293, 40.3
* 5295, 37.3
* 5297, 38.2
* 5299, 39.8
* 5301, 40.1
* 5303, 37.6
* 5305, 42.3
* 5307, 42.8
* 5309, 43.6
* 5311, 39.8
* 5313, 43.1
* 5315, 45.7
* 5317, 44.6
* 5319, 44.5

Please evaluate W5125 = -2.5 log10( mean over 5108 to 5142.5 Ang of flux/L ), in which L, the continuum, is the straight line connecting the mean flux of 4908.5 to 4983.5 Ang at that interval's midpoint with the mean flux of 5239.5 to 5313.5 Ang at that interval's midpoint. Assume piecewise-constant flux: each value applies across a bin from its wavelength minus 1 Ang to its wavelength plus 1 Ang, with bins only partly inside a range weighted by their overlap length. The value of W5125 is 0.09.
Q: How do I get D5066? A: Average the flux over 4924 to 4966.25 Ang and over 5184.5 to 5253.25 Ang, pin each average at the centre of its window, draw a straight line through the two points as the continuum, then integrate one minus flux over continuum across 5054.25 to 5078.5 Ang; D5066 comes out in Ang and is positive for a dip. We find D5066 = 1.4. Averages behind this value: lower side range 40.3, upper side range 36.6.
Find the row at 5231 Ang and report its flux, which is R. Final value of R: 43.6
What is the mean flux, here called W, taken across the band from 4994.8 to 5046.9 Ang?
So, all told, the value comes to 35.6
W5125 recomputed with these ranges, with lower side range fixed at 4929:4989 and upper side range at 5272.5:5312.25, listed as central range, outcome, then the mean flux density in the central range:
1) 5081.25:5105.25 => 0.10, 36.3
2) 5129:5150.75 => 0.14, 34.8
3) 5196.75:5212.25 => 0.11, 36.1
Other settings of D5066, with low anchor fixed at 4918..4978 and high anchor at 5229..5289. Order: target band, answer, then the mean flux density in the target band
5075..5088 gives 1.2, 35.2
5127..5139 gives 0.9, 35.6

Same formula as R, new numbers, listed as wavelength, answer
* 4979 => 37.2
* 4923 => 37.9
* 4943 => 38.9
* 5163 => 29.8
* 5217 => 33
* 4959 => 38.9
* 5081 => 36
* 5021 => 34.3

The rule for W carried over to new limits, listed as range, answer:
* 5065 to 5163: 35.7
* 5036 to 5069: 35.9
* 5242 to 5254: 39.1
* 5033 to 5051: 34.3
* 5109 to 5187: 33.2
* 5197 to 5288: 37.2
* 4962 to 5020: 36.6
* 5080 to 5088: 35.1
